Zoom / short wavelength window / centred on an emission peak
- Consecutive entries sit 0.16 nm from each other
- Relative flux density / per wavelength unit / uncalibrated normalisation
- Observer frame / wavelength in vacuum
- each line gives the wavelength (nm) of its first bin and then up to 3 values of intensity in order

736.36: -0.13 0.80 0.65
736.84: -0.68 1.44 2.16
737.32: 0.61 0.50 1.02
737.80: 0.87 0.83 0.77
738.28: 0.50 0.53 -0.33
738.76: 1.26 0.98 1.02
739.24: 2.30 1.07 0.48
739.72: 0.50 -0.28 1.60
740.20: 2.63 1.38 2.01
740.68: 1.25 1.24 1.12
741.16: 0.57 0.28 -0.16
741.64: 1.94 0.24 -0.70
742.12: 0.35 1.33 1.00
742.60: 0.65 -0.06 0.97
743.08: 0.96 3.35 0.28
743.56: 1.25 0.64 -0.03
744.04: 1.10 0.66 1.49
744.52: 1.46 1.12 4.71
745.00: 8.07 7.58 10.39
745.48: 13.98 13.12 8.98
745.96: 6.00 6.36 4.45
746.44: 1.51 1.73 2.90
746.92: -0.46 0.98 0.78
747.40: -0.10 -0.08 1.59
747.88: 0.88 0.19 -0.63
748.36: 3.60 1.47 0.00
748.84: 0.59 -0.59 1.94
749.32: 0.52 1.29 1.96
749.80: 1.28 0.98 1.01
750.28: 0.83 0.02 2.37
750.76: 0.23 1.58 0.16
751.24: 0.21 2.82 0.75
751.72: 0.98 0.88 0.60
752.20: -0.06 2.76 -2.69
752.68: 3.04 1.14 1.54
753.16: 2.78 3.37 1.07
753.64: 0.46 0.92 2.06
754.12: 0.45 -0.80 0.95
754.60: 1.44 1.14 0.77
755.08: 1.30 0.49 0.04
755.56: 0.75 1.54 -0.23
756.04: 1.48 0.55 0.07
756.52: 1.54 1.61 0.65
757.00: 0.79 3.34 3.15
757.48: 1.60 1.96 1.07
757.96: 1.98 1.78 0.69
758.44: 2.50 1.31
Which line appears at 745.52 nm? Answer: [O II]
